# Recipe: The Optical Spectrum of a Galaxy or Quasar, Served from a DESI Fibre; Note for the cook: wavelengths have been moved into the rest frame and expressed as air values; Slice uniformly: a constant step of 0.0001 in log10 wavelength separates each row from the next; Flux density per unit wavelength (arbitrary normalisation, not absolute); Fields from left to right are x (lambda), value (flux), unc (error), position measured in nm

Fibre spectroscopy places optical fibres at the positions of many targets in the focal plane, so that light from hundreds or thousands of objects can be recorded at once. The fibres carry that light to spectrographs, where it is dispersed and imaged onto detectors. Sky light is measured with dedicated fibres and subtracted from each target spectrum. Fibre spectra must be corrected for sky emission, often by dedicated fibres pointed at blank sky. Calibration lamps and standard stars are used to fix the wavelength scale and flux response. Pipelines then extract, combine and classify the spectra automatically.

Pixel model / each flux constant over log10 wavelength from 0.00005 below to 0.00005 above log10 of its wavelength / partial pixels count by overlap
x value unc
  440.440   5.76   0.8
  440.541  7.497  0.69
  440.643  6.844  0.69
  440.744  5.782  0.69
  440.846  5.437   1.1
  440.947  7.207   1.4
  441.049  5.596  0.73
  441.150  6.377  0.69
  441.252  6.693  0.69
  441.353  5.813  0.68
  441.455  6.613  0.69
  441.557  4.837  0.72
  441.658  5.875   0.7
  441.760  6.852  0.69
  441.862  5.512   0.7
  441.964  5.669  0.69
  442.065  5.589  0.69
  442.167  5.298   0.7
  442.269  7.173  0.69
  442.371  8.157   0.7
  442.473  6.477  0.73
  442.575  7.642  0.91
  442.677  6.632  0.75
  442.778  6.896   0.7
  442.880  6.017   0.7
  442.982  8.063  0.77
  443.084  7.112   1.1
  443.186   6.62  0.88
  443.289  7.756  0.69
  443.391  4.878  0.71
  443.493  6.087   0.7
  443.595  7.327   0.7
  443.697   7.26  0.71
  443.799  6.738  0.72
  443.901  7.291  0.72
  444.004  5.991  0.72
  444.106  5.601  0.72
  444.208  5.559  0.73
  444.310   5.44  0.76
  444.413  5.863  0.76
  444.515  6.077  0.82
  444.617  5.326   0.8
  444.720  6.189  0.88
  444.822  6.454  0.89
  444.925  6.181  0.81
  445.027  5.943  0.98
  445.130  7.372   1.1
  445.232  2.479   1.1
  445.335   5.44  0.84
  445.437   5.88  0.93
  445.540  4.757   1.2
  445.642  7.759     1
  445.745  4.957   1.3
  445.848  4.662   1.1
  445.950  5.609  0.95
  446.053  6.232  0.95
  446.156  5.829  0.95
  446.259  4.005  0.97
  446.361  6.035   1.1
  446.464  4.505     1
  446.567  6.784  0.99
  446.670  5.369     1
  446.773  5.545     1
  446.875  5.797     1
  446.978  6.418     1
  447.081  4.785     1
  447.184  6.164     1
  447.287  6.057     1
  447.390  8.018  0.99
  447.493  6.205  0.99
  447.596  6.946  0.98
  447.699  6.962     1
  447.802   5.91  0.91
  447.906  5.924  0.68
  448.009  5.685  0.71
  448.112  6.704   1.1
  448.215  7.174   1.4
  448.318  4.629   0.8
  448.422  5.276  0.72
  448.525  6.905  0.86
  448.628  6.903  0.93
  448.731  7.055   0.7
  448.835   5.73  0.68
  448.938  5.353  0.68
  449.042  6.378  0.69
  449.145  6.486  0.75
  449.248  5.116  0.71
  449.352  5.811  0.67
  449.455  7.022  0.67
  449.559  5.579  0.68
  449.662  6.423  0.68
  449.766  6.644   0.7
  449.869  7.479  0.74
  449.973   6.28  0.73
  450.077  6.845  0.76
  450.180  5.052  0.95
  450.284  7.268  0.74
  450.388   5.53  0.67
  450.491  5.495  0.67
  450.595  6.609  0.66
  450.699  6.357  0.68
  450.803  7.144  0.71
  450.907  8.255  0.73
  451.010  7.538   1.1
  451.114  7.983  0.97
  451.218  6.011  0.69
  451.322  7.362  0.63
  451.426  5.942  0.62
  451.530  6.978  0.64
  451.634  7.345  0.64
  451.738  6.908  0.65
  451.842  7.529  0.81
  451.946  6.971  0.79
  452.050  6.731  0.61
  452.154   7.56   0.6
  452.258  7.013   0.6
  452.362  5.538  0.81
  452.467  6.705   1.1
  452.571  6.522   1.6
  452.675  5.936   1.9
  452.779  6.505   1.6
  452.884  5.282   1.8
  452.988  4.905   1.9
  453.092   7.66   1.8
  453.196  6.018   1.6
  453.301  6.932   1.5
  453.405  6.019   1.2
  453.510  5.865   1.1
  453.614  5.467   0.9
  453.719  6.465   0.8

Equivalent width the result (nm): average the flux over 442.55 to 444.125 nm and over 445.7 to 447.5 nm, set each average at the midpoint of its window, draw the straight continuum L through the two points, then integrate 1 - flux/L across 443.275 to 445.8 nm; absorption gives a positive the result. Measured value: 0.15 nm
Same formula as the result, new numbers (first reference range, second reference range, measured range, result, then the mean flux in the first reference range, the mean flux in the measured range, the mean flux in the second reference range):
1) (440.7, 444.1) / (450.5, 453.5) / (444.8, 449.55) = 0.46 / 6.45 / 5.93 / 6.69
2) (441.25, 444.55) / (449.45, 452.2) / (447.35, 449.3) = 0.11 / 6.4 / 6.27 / 6.77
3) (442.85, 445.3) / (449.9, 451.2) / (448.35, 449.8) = 0.09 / 6.23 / 6.16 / 6.69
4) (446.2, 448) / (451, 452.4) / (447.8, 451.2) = 0.05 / 5.96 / 6.38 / 6.95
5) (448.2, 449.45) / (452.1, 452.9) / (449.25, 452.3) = -0.22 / 6.07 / 6.72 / 6.43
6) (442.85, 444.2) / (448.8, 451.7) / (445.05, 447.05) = 0.32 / 6.65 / 5.55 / 6.51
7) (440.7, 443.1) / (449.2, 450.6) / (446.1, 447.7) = 0.09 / 6.38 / 5.94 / 6.21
